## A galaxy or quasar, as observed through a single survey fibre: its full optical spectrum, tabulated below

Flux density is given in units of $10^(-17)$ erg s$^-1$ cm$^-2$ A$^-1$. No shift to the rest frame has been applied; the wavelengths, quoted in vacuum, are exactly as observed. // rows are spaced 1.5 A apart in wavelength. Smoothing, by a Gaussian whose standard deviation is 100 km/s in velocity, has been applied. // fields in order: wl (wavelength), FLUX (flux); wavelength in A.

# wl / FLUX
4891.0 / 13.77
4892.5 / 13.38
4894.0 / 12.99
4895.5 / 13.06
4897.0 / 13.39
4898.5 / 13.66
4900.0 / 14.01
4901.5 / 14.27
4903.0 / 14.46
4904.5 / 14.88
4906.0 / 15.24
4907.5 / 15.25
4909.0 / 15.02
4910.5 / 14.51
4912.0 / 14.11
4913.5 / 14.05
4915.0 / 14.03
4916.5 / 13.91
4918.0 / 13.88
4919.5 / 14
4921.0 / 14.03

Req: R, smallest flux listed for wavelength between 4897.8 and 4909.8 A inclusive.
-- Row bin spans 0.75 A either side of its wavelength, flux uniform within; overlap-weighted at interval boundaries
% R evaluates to 13.66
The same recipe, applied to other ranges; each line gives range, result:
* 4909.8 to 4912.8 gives 14.11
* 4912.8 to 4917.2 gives 13.91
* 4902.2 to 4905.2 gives 14.46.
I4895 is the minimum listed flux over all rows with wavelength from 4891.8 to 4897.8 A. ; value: 12.99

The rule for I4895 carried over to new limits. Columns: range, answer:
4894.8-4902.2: 13.06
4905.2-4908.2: 15.24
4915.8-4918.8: 13.88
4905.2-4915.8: 14.03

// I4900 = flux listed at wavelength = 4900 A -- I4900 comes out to 14.01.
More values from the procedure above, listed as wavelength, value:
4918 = 13.88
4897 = 13.39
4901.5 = 14.27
